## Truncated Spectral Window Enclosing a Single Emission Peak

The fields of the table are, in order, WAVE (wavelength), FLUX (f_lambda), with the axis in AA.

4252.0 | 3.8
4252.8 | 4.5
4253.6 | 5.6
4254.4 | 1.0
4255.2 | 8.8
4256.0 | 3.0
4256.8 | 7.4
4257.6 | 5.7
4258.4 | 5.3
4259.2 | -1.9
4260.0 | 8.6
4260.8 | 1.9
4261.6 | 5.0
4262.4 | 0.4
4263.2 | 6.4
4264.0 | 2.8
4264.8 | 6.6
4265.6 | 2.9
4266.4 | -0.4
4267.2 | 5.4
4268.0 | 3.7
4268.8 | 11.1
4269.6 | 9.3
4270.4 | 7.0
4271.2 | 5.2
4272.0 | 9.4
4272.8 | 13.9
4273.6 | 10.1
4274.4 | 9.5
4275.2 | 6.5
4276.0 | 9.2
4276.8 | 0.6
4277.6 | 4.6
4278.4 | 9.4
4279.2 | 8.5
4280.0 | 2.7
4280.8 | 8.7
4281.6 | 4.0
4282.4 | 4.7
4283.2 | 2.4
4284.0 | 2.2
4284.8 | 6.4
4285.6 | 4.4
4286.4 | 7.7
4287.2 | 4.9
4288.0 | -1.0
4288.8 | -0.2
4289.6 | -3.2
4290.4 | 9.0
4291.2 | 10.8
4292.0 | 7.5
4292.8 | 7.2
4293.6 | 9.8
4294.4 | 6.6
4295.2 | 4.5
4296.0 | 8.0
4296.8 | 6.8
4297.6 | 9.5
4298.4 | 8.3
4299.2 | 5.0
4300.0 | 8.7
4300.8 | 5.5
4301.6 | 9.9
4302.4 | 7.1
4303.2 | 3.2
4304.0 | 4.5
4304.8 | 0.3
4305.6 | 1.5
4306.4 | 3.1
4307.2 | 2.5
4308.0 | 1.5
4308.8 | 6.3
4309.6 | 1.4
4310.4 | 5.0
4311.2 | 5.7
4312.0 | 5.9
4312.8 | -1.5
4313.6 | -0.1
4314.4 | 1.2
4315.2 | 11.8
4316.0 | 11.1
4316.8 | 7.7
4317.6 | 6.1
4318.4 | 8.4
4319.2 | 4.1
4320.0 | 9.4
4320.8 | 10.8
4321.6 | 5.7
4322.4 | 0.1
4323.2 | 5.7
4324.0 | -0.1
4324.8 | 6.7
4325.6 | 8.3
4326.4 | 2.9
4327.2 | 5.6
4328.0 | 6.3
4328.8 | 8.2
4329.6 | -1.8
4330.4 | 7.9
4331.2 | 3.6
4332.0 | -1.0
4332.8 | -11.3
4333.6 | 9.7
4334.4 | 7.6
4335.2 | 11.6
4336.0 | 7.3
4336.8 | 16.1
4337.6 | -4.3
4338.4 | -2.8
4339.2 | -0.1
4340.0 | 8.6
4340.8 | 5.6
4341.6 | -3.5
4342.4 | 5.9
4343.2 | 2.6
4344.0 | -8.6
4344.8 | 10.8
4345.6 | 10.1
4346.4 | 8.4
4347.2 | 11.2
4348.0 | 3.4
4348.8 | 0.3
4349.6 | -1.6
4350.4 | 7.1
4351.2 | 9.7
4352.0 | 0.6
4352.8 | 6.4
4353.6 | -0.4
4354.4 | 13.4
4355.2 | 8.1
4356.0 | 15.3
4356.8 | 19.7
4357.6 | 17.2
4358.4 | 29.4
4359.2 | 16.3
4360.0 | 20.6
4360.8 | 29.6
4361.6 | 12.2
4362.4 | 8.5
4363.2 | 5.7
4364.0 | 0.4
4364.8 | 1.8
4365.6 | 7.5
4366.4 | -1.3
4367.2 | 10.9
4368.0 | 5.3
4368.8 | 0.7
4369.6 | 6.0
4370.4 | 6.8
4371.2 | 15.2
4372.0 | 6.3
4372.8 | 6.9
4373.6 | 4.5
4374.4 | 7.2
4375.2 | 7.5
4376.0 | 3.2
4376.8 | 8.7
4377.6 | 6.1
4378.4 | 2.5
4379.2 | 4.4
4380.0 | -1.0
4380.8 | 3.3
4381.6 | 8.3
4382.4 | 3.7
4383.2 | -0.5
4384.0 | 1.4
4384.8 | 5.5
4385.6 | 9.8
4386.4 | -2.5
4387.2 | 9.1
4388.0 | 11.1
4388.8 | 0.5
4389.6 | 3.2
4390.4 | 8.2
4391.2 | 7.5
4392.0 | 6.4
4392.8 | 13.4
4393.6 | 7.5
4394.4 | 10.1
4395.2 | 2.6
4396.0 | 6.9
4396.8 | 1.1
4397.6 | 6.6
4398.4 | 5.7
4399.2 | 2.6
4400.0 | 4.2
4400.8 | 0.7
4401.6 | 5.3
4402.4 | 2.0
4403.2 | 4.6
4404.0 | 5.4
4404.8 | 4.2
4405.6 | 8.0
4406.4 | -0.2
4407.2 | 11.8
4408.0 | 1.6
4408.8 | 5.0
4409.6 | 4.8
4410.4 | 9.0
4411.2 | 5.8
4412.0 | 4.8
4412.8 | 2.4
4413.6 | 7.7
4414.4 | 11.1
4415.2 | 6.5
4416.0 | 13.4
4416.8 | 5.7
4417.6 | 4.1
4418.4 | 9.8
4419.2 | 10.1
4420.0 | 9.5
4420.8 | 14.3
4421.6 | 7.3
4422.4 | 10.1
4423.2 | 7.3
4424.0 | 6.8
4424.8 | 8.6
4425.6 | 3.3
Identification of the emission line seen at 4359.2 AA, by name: [O II]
